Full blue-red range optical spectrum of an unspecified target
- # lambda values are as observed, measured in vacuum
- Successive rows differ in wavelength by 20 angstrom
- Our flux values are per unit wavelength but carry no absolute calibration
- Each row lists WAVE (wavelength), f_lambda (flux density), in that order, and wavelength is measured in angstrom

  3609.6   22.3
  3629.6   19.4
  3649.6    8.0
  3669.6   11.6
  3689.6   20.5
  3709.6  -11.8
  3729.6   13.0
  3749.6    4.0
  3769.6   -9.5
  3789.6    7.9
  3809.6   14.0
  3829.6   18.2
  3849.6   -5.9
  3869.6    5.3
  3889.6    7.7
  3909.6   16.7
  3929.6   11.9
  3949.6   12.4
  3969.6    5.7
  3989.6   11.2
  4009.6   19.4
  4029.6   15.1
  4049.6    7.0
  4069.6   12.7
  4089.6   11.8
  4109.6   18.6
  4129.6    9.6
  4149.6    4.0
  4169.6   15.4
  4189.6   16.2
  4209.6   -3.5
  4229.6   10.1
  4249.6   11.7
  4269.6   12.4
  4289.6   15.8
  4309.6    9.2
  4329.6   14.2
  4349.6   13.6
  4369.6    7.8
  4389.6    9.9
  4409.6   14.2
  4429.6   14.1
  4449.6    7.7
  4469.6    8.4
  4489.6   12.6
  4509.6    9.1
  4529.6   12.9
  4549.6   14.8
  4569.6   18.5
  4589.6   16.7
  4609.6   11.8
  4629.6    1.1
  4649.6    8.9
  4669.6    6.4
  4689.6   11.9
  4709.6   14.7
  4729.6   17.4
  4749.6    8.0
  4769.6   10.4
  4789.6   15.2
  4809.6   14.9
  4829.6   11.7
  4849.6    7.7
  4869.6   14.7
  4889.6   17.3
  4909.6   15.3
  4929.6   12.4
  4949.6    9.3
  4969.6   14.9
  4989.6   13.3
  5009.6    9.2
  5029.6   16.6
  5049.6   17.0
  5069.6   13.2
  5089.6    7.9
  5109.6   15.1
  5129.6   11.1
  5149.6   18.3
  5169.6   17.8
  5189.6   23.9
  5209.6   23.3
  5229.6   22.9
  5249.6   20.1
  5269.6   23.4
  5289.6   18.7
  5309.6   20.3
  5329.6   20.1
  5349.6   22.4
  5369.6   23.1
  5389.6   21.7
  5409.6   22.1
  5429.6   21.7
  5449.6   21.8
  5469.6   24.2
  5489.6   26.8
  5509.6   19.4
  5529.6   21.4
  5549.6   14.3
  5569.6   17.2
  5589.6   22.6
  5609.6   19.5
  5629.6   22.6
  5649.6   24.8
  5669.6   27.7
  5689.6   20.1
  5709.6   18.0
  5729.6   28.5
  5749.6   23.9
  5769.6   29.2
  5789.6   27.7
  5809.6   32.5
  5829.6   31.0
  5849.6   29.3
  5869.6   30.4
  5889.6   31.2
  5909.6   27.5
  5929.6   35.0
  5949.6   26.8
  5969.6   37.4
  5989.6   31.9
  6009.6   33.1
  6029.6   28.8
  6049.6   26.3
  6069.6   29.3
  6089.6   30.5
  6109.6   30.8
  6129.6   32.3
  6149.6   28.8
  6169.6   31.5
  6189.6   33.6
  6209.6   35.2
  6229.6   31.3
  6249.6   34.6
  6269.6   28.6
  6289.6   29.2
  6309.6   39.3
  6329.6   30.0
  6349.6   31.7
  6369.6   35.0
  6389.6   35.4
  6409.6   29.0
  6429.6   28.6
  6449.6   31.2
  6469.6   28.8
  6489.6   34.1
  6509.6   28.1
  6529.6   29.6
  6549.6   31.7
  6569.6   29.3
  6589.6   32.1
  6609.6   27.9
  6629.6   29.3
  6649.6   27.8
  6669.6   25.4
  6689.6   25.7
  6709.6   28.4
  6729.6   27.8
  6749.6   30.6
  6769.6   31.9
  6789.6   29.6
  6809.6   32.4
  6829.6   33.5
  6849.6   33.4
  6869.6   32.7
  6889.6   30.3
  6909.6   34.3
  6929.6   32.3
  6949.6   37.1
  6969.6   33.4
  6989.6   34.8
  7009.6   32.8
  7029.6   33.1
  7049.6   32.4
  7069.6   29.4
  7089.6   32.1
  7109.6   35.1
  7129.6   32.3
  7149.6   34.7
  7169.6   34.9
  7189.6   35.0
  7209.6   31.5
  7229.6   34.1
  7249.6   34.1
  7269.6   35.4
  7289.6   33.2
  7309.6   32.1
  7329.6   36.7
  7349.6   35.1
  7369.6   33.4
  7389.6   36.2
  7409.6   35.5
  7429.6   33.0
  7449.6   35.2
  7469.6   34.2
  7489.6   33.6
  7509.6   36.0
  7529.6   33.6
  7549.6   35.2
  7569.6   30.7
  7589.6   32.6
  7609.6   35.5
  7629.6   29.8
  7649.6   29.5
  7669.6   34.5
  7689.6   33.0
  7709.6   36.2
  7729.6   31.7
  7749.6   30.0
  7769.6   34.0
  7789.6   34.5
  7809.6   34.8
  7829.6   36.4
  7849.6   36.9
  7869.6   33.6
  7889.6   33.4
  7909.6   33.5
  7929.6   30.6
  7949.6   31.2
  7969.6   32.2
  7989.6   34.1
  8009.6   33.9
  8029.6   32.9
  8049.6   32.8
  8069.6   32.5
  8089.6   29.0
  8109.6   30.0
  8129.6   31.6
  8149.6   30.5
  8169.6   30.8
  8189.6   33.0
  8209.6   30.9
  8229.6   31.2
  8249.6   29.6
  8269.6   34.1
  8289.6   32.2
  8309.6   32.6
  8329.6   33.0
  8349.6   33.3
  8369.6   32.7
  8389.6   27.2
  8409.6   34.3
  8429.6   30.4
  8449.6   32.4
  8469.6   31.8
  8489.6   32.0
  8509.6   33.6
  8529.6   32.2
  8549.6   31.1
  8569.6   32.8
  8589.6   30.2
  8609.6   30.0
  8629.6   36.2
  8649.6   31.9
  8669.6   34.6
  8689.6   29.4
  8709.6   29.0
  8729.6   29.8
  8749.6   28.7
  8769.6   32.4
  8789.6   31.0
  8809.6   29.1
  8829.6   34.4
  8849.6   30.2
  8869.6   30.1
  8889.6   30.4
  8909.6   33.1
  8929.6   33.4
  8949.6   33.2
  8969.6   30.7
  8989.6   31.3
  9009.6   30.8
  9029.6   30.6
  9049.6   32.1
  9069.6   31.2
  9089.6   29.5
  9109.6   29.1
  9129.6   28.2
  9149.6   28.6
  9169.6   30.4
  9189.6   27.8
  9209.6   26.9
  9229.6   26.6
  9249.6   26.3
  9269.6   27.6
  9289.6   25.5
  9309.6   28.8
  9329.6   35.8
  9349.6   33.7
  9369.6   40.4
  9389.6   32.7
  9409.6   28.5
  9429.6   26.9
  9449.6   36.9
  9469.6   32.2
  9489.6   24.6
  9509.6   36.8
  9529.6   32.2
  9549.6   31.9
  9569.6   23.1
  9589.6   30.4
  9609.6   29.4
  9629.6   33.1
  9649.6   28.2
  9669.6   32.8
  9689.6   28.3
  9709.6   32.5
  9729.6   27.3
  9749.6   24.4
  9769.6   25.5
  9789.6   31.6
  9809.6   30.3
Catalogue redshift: 0.29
